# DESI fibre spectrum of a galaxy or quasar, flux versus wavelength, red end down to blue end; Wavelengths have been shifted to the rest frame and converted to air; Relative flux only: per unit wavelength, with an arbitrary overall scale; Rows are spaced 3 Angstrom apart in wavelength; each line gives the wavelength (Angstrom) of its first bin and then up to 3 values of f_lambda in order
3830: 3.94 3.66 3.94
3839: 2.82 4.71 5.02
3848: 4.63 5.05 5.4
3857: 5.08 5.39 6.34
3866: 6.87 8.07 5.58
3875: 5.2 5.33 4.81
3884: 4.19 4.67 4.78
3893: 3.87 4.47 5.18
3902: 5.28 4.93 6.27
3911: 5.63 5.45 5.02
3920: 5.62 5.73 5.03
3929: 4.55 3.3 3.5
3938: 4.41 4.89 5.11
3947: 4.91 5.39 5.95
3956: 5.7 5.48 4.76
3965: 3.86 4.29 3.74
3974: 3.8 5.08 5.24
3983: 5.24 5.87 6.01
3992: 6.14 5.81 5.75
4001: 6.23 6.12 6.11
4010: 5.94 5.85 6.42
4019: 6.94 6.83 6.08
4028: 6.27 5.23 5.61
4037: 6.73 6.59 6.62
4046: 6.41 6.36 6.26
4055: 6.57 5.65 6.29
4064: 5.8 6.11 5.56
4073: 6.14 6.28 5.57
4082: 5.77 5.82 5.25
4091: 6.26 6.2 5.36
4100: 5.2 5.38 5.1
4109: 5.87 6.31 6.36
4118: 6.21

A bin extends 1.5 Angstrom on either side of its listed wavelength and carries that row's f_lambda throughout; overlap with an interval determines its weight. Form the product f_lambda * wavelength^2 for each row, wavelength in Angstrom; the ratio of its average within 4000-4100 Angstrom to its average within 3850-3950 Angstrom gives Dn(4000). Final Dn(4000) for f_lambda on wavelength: 1.3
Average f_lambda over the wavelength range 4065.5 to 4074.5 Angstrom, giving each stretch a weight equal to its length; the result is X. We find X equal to 5.94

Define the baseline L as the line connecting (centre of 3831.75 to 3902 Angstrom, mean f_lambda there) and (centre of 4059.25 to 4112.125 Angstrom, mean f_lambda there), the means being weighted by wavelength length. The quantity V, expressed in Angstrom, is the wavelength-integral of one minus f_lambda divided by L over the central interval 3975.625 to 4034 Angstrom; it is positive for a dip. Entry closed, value -4.8 Angstrom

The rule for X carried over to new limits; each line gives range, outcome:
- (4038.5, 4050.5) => 6.5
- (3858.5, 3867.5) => 6.2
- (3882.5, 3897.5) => 4.4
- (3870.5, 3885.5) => 5.02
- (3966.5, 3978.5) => 4.23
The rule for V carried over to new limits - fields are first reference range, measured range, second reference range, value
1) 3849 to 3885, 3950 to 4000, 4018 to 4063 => 7.0 Angstrom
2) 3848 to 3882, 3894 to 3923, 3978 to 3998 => 2.0 Angstrom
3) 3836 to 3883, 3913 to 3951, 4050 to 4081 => 5.0 Angstrom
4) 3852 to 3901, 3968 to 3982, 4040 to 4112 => 2.9 Angstrom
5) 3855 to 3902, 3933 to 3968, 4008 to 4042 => 5.5 Angstrom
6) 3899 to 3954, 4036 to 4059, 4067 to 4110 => -3.6 Angstrom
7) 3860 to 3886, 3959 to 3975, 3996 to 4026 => 4.9 Angstrom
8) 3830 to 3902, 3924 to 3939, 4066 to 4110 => 2.9 Angstrom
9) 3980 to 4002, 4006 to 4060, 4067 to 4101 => -4.2 Angstrom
